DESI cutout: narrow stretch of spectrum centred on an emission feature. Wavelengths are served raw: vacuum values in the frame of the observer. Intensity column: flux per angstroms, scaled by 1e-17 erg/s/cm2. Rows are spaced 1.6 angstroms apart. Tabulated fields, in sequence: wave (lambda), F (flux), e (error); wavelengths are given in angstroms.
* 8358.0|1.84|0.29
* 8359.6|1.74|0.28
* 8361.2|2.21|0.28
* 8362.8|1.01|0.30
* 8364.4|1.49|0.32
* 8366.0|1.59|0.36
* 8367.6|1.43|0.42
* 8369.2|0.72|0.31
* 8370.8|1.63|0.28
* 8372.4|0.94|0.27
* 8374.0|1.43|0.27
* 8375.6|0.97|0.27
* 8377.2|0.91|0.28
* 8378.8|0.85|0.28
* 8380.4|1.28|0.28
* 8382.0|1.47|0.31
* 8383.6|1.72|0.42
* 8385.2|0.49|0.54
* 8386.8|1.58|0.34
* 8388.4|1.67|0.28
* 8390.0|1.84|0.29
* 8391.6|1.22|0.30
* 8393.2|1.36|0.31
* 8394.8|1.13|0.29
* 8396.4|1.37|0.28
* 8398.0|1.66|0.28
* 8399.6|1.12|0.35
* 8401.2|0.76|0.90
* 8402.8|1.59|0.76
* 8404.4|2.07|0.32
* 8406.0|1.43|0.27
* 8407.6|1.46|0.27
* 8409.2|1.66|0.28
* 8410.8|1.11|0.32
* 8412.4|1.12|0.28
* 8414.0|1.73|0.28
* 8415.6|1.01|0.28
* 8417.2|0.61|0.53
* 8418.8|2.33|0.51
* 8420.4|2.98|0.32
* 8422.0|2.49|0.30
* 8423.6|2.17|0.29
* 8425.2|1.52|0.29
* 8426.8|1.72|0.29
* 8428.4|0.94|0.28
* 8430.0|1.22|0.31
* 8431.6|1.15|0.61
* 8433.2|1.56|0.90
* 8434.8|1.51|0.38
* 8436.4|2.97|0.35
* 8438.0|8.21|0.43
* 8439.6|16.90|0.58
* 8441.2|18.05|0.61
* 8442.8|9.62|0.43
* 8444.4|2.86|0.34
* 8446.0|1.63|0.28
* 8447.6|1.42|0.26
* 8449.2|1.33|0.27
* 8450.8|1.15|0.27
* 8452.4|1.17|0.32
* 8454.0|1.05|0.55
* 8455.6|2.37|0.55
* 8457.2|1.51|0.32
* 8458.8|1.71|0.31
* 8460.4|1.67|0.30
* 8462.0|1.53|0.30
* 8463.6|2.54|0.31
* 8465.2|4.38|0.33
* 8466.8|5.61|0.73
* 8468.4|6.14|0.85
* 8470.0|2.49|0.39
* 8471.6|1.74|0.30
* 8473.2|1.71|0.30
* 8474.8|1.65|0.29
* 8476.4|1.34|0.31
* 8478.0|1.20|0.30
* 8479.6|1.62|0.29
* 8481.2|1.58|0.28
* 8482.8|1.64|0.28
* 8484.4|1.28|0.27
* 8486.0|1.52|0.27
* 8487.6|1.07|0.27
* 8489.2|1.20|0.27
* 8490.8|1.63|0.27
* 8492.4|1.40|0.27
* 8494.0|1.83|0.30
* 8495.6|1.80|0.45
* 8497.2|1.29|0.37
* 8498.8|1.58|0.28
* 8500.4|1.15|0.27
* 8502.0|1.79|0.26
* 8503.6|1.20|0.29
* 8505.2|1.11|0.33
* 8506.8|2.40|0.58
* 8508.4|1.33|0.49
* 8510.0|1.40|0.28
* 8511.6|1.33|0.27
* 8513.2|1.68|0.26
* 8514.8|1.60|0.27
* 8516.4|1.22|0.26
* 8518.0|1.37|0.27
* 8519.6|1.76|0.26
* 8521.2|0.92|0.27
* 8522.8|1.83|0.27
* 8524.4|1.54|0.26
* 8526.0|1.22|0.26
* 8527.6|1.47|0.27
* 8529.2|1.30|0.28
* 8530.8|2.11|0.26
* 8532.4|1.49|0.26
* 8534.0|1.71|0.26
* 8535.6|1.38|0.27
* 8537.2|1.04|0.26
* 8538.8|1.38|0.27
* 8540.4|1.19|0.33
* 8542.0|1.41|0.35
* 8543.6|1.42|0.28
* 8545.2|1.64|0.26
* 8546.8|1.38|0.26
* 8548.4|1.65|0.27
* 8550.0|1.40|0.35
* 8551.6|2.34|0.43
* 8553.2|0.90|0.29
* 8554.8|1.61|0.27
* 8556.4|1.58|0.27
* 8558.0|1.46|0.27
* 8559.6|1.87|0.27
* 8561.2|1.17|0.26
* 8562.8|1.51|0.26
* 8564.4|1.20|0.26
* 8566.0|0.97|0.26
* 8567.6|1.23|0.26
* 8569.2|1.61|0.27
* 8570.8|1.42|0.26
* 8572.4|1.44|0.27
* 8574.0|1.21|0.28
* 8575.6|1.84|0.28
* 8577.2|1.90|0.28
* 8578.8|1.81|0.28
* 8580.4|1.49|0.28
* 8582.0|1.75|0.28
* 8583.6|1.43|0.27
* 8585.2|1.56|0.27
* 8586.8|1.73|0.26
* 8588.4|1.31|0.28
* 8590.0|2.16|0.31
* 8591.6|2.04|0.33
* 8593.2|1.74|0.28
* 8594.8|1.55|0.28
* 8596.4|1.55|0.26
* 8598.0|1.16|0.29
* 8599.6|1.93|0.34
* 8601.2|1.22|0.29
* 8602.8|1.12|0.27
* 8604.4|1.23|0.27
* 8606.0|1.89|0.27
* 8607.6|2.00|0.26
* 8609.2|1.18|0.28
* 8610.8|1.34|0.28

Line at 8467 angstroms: [N II]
